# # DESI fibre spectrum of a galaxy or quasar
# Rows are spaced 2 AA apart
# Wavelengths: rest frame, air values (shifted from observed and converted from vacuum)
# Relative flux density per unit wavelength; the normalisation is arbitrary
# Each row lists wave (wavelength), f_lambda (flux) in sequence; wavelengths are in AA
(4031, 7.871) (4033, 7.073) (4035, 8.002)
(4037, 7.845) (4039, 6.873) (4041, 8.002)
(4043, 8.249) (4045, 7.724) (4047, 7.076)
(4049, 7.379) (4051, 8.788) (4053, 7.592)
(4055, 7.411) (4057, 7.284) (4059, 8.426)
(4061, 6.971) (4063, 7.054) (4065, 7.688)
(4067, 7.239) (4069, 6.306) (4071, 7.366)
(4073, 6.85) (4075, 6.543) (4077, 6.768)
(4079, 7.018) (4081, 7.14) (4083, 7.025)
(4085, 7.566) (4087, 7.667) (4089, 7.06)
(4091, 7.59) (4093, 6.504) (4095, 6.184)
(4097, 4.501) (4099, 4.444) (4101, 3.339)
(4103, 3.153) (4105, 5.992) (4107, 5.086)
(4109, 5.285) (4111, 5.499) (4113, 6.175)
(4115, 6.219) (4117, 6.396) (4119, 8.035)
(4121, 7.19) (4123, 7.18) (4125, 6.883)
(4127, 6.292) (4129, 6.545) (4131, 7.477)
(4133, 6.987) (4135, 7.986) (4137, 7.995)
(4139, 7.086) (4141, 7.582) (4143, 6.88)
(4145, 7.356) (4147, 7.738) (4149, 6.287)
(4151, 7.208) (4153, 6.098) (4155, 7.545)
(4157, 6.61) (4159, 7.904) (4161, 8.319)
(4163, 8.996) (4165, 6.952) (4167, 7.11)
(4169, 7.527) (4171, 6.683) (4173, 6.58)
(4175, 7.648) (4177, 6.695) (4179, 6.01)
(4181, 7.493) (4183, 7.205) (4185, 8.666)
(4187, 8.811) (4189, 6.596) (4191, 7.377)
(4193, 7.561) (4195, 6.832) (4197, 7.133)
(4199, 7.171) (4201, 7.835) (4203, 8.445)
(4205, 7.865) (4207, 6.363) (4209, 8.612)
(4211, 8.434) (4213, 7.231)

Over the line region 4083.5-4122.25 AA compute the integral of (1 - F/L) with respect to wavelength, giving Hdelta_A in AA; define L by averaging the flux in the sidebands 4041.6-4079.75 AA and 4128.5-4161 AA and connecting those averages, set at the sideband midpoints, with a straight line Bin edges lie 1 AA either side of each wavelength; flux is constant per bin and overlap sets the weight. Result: 6.9 AA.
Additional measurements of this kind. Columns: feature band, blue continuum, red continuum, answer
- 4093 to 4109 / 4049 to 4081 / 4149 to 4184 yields 5.4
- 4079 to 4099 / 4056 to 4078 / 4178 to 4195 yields 1.4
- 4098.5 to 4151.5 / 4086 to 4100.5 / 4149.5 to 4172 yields 2.2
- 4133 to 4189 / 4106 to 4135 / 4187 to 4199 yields -3.2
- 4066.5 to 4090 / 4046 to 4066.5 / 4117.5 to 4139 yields 1.3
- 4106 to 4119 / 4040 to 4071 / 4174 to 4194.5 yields 2.7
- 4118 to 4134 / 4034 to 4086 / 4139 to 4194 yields 0.6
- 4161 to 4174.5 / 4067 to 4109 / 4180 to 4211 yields -0.3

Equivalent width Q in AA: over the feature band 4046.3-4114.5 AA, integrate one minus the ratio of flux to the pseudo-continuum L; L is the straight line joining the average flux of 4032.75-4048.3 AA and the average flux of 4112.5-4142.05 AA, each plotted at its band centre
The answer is 7.5 AA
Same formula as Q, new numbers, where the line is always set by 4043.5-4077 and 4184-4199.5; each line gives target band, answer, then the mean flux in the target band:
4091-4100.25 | 2.3 AA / 5.59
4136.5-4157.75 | 1.0 AA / 7.11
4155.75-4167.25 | -0.3 AA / 7.68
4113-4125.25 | 0.8 AA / 6.92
